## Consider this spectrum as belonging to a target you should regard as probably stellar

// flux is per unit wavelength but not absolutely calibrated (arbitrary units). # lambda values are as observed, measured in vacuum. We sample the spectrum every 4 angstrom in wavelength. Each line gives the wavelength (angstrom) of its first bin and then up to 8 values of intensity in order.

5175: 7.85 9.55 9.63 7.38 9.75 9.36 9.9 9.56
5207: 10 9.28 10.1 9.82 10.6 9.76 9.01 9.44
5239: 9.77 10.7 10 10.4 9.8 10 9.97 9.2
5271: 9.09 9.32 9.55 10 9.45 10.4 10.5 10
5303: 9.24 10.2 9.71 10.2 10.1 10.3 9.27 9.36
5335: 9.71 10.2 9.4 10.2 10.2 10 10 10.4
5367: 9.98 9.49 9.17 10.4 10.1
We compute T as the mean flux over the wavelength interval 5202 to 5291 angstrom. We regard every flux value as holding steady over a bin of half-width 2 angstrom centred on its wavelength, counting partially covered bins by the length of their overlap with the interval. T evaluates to 9.78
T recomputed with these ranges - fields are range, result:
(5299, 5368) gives 9.91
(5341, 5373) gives 9.96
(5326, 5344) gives 9.62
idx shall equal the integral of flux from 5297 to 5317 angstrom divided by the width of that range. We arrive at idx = 9.87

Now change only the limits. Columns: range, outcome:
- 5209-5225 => 9.95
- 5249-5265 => 10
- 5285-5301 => 10.1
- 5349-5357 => 10.1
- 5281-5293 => 9.95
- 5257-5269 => 9.72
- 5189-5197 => 9.55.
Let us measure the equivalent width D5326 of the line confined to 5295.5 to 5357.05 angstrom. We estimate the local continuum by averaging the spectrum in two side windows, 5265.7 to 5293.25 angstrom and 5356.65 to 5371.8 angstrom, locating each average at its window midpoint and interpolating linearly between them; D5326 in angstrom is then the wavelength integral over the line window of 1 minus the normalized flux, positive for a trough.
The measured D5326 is -0.4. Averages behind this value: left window 9.59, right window 10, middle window 9.89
